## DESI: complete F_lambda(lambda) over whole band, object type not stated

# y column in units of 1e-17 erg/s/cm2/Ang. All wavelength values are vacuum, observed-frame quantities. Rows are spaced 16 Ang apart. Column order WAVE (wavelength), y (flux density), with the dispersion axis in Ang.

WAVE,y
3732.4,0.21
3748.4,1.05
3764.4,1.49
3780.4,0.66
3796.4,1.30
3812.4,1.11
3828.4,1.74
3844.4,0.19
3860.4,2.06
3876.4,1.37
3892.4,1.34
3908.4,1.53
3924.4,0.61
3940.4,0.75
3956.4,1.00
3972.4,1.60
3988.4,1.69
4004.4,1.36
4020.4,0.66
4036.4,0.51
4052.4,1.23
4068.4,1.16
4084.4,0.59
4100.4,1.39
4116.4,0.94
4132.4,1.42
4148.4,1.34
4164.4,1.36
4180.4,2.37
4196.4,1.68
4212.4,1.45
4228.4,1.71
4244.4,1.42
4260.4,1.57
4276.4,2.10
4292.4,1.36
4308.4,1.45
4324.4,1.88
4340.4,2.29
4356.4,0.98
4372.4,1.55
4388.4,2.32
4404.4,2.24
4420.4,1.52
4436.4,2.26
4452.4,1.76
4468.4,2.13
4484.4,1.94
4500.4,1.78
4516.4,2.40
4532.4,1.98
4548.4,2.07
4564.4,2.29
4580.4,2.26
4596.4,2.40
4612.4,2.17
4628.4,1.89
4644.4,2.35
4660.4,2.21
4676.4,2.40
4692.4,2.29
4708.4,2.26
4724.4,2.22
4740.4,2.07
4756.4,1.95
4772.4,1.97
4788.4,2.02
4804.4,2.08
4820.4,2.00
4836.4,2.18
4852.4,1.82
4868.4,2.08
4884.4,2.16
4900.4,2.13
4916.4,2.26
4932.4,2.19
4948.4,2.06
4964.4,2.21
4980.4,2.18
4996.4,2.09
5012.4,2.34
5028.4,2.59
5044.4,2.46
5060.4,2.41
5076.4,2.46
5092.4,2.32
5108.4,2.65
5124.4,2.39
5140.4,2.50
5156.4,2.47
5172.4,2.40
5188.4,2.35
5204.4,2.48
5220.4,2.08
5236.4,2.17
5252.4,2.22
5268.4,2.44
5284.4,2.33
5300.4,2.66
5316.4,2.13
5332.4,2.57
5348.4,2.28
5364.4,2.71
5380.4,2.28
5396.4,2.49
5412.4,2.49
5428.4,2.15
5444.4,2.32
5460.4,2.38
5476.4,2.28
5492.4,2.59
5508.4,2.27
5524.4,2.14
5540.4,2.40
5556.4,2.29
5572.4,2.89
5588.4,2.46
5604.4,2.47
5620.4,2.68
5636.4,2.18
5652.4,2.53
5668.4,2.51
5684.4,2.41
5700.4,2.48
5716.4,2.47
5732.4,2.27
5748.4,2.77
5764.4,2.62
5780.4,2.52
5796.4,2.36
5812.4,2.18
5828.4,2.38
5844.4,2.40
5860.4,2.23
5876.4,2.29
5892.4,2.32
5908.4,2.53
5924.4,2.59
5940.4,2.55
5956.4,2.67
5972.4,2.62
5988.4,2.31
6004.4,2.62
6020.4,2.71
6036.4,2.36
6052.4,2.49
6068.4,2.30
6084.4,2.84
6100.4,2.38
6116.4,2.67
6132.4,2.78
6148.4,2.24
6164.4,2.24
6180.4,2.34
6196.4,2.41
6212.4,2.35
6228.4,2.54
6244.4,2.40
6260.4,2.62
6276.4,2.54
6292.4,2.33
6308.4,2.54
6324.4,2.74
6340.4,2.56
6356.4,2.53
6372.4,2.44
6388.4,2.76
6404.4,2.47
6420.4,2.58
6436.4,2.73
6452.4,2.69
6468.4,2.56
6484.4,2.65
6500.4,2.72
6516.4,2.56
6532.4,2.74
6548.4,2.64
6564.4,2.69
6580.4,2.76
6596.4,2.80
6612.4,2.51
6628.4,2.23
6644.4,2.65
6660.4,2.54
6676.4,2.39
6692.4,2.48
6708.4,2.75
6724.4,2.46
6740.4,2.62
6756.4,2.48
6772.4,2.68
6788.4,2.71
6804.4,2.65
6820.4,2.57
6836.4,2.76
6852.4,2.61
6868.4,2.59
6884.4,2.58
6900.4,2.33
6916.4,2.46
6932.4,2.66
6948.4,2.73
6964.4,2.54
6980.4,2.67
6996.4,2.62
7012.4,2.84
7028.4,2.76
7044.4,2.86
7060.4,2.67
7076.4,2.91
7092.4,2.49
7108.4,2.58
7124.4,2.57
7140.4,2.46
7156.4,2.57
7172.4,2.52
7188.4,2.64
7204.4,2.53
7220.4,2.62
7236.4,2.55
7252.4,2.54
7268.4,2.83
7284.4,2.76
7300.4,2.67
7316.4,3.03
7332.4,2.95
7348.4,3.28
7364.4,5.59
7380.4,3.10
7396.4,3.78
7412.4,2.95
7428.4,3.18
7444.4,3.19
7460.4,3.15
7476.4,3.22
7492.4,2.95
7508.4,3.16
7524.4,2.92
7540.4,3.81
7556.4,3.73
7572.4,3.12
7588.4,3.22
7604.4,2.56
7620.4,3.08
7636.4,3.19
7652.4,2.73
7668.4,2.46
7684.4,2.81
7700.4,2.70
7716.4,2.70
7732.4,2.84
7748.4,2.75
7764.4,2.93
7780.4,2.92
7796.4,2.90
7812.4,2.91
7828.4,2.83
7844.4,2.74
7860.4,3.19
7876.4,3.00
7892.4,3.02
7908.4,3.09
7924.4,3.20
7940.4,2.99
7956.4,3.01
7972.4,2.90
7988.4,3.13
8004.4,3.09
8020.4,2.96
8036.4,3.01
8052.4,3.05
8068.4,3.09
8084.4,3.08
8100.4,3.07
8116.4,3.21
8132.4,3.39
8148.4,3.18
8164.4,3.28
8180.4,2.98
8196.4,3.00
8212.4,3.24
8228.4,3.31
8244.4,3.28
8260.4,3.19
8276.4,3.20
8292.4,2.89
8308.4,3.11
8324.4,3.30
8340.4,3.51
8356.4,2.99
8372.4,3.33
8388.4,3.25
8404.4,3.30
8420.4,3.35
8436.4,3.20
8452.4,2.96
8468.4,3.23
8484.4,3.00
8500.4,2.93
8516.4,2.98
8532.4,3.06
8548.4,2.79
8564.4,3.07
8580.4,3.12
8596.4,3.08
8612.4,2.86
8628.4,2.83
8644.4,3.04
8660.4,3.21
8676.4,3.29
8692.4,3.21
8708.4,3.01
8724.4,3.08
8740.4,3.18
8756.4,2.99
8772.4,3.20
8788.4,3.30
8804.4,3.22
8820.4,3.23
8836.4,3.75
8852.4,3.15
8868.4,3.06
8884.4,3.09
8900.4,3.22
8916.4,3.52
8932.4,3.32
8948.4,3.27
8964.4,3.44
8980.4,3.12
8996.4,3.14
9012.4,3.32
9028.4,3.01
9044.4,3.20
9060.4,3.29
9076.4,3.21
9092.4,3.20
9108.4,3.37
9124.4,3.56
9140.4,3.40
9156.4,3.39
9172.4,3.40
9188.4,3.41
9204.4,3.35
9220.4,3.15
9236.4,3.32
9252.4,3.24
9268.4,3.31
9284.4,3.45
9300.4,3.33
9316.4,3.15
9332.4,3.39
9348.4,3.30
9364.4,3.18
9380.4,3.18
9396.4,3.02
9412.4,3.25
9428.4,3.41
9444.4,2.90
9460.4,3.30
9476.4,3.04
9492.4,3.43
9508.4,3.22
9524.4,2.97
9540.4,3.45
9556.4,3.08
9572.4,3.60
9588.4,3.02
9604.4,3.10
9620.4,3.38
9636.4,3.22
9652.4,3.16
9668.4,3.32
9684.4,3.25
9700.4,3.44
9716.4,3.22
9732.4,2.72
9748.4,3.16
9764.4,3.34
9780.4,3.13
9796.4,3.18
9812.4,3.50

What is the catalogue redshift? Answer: 0.12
